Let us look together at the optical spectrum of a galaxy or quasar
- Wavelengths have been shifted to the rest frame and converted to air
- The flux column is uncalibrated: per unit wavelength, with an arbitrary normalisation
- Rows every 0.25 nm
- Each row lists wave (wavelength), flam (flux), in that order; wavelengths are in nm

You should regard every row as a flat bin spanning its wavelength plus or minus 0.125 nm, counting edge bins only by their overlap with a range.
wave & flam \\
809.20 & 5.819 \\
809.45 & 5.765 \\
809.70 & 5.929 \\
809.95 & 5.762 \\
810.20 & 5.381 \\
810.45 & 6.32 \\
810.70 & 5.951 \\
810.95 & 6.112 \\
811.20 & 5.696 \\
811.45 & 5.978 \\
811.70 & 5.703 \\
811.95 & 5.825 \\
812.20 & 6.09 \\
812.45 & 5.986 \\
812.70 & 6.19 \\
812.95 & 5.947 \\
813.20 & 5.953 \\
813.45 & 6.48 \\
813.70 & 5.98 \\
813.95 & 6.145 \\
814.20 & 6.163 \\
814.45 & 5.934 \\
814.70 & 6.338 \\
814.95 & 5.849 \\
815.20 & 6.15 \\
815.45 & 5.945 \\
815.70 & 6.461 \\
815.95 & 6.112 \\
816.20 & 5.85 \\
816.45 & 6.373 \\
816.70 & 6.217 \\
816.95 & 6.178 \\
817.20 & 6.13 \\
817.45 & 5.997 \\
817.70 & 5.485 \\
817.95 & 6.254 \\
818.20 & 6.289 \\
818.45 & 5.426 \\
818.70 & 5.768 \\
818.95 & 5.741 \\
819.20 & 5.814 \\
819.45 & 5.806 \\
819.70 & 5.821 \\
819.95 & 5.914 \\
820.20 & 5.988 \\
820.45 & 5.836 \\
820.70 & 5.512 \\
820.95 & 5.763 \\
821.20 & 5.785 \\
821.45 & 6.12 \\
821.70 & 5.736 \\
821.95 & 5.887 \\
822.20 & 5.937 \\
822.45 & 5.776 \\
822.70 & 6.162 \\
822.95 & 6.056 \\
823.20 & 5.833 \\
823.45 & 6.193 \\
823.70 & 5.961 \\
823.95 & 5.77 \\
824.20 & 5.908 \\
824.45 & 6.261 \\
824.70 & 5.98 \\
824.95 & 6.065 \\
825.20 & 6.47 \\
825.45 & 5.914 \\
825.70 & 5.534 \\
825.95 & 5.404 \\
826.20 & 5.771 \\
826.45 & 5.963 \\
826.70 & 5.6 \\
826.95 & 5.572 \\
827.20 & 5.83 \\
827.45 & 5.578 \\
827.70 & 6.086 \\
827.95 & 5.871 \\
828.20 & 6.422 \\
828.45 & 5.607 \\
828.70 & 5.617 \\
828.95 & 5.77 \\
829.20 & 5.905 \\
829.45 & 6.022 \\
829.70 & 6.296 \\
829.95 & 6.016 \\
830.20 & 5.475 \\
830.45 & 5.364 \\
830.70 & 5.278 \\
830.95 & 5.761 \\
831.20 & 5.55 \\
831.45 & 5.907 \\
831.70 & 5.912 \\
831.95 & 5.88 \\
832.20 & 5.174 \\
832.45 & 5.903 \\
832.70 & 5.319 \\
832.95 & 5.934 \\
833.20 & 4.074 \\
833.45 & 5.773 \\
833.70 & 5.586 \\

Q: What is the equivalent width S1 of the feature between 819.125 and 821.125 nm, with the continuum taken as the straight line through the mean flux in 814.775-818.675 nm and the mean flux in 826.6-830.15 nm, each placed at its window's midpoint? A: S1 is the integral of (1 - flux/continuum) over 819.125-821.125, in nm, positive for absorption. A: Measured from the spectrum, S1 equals 0.06 nm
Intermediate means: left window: 6.04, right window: 5.86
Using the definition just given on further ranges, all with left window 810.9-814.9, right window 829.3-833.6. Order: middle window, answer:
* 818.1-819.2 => 0.02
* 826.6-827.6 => 0.01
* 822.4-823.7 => -0.05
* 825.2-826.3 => 0.00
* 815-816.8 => -0.05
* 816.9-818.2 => -0.02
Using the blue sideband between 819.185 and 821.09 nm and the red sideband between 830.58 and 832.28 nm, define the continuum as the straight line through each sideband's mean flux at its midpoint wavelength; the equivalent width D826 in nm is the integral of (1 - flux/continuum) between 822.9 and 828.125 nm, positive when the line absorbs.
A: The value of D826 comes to -0.14 nm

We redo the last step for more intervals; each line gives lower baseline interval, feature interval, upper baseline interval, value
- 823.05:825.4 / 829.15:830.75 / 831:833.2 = -0.01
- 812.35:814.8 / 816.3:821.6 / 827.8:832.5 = 0.08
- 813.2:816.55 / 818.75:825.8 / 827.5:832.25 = 0.06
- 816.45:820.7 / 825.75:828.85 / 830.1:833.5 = -0.06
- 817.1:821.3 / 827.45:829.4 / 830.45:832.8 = -0.07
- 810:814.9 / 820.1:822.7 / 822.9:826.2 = 0.05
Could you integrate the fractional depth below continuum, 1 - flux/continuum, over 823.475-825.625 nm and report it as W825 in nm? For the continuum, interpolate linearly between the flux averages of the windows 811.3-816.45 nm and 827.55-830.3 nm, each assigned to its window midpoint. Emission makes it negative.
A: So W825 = -0.03 nm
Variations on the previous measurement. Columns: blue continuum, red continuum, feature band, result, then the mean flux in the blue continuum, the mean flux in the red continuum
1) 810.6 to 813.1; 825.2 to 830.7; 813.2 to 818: -0.153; 5.95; 5.8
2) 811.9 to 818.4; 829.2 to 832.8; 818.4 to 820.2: 0.061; 6.08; 5.71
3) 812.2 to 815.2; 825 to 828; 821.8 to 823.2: -0.013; 6.09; 5.8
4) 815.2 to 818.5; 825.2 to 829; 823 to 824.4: -0.017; 6.07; 5.79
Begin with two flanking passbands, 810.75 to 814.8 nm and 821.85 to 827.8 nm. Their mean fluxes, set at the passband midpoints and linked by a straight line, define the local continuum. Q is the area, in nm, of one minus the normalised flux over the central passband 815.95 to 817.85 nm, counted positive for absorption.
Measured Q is -0.02 nm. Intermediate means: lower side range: 6.03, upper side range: 5.9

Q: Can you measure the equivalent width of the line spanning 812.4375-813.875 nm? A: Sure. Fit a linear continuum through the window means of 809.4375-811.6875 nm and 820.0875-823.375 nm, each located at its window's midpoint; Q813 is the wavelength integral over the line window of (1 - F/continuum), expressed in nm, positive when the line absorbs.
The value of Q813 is -0.05 nm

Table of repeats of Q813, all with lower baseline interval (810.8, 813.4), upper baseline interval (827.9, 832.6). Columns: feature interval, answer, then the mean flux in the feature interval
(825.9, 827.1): 0.03 nm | 5.68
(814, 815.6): -0.04 nm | 6.07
